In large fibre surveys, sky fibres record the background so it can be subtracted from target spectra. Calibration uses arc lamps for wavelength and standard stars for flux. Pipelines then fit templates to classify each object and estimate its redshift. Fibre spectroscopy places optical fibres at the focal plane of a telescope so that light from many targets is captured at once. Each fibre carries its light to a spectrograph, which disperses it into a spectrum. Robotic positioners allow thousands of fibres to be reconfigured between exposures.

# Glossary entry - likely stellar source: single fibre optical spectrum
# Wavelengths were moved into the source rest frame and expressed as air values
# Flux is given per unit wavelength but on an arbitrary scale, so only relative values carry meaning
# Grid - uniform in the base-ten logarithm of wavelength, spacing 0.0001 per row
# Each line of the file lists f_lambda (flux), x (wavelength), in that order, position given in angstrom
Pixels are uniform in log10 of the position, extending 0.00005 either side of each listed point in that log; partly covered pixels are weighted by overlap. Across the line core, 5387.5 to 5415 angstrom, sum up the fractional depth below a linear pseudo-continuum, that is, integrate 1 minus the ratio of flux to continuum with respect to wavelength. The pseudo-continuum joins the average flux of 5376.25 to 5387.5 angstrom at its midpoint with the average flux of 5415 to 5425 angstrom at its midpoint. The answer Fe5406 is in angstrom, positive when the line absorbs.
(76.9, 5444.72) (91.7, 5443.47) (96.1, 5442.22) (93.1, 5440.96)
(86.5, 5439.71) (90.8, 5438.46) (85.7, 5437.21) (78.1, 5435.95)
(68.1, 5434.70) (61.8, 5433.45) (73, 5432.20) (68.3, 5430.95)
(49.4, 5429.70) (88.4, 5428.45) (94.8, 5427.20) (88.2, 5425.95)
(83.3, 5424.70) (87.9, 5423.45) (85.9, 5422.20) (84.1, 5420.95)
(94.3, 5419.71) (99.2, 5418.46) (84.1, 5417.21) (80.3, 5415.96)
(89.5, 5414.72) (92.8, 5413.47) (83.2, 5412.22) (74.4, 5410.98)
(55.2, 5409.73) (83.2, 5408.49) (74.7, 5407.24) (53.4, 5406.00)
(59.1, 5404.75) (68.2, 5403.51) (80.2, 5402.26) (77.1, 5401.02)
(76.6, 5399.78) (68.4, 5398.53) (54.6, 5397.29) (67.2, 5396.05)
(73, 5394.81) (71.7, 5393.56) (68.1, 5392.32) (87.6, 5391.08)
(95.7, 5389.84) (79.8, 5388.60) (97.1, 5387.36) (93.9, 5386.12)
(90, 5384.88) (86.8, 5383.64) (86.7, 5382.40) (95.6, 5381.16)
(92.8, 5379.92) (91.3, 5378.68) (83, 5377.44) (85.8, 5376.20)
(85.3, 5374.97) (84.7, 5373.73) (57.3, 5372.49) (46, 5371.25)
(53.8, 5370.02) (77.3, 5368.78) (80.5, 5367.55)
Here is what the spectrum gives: 4.5 angstrom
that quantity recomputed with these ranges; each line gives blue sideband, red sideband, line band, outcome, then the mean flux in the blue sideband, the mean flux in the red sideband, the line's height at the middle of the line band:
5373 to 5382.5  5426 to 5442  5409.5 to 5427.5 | -0.94 angstrom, 87.8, 79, 81.4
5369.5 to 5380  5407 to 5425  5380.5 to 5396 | -1.43 angstrom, 74.9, 83.7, 77.8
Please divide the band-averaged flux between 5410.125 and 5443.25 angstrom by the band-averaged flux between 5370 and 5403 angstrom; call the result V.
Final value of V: 1.0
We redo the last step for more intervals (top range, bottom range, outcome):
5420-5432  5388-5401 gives 1.09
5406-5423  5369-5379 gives 1.12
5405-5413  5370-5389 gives 0.85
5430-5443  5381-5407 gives 1.03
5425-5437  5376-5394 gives 0.86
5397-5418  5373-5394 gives 0.86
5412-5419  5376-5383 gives 0.99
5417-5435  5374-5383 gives 0.91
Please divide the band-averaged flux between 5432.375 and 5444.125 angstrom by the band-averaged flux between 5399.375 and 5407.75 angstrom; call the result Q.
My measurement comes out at 1.2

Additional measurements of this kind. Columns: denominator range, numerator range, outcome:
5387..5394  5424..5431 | 0.96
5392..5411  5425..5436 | 1.08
